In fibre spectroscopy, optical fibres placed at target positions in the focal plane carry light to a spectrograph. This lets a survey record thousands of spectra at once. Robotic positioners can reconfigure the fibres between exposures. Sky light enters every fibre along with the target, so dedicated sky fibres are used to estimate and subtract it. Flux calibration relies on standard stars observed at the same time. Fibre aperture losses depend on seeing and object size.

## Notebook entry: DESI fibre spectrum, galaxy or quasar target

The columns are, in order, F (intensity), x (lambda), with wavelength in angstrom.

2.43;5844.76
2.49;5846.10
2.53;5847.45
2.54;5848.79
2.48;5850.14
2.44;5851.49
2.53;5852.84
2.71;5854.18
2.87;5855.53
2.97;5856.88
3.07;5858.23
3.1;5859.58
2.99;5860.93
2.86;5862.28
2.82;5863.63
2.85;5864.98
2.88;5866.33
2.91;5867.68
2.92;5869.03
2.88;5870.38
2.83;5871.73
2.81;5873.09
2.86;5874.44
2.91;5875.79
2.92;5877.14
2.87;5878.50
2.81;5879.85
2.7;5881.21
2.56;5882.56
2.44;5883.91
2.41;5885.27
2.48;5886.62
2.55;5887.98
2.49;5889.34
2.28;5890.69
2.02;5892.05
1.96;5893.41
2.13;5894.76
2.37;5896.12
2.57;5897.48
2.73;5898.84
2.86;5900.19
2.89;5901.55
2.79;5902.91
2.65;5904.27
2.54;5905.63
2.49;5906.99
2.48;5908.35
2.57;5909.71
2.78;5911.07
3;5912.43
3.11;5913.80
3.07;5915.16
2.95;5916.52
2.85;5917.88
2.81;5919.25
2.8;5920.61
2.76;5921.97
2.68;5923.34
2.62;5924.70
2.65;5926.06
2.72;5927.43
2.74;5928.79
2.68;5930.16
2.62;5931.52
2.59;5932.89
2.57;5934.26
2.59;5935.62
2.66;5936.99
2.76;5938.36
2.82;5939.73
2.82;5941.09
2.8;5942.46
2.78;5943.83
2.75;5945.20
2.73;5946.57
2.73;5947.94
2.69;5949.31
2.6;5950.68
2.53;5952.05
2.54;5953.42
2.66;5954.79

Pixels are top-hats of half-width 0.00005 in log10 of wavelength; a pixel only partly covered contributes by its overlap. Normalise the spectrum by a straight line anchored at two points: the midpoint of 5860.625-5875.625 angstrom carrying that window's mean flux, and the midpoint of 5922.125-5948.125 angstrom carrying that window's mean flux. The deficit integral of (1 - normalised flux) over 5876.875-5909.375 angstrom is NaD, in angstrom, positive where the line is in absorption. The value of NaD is 3.1 angstrom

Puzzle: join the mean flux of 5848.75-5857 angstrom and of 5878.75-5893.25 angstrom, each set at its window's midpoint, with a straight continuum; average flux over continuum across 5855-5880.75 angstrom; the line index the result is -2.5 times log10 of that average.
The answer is -0.14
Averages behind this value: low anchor 2.63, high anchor 2.47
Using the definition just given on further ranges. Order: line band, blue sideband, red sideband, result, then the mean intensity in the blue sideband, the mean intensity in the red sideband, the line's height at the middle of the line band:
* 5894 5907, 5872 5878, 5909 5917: 0.12 mag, 2.87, 2.91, 2.9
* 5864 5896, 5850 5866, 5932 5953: 0.06 mag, 2.82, 2.69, 2.79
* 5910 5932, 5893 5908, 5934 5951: -0.07 mag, 2.55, 2.72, 2.64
